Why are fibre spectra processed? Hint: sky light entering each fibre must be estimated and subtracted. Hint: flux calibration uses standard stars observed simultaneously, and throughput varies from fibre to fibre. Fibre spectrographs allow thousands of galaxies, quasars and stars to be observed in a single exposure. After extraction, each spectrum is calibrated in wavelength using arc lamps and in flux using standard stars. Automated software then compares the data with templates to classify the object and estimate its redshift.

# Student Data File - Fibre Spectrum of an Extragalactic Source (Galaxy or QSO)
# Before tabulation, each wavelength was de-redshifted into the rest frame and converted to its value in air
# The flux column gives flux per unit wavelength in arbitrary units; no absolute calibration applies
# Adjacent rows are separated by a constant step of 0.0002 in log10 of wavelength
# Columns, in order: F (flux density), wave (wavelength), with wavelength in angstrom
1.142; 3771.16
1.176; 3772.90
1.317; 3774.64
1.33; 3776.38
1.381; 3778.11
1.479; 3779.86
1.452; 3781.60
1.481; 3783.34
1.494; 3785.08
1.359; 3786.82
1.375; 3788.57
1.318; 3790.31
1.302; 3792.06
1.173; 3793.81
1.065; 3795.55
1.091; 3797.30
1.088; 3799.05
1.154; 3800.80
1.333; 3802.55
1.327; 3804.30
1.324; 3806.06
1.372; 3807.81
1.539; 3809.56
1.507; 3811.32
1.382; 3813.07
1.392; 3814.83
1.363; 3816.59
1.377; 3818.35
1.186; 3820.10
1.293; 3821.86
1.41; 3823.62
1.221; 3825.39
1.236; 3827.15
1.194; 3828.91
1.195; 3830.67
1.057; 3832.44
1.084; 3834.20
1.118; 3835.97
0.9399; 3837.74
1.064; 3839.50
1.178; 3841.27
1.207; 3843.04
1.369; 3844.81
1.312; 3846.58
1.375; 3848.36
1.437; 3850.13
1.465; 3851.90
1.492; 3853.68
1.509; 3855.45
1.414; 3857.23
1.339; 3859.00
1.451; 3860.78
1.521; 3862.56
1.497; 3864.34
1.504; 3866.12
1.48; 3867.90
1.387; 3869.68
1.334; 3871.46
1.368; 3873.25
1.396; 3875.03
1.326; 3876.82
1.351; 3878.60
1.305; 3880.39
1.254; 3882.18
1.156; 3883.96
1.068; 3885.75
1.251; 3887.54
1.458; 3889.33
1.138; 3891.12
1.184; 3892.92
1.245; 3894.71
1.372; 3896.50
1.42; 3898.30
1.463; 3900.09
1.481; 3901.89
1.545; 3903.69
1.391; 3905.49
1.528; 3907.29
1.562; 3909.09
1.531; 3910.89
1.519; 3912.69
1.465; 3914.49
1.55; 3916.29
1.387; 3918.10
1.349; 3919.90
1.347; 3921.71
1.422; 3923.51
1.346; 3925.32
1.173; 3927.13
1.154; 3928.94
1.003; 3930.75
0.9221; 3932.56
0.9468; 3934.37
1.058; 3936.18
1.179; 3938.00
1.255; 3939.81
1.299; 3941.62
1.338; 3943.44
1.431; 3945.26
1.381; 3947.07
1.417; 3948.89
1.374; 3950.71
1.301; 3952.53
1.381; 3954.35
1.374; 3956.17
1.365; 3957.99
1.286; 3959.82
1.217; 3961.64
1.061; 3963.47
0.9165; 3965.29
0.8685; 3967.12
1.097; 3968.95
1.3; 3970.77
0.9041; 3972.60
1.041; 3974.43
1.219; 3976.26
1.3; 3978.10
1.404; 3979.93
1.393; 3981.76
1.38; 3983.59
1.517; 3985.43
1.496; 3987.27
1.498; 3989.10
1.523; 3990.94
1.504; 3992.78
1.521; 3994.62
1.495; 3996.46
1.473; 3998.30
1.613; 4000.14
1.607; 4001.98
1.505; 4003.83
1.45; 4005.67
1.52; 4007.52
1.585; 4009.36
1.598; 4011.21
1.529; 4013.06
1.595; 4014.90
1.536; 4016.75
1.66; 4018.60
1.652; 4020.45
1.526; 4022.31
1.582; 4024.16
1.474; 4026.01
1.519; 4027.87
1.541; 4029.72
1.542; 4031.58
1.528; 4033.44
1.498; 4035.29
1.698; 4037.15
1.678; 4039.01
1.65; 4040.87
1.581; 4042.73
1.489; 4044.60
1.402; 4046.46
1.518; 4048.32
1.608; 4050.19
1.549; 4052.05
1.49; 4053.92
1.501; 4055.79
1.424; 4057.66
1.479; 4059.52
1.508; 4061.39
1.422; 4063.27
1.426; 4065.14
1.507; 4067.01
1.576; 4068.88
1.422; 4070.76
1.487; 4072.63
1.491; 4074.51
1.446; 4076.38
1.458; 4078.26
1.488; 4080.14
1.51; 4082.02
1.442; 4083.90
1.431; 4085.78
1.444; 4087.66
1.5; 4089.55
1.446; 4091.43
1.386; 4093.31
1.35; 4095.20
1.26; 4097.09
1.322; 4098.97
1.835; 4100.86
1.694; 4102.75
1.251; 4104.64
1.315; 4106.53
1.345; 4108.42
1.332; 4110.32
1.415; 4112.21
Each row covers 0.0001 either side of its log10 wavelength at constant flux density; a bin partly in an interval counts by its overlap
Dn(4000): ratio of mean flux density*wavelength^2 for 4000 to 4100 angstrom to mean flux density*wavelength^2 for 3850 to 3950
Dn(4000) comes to 1.2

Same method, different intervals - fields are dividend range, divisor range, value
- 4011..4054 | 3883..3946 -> 1.26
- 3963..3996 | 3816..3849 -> 1.14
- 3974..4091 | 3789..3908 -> 1.25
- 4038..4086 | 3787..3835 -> 1.34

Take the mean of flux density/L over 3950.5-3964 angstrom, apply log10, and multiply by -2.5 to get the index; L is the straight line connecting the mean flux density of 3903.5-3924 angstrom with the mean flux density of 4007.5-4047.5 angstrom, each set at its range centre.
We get 0.16 mag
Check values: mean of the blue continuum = 1.46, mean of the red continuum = 1.56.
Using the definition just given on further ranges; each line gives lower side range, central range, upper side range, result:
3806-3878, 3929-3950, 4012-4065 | 0.193 mag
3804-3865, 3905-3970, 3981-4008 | 0.121 mag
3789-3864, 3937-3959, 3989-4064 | 0.080 mag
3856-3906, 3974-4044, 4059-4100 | -0.073 mag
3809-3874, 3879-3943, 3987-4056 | 0.084 mag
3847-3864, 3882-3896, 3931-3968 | 0.117 mag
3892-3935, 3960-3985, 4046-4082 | 0.195 mag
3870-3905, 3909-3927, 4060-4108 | -0.068 mag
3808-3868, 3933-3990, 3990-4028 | 0.183 mag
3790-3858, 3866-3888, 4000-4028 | 0.032 mag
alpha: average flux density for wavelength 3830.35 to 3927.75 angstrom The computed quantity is 1.35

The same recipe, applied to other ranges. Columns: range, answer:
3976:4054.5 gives 1.52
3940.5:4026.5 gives 1.39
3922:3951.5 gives 1.23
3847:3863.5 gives 1.44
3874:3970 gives 1.29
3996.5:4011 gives 1.54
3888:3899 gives 1.3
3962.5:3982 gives 1.13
